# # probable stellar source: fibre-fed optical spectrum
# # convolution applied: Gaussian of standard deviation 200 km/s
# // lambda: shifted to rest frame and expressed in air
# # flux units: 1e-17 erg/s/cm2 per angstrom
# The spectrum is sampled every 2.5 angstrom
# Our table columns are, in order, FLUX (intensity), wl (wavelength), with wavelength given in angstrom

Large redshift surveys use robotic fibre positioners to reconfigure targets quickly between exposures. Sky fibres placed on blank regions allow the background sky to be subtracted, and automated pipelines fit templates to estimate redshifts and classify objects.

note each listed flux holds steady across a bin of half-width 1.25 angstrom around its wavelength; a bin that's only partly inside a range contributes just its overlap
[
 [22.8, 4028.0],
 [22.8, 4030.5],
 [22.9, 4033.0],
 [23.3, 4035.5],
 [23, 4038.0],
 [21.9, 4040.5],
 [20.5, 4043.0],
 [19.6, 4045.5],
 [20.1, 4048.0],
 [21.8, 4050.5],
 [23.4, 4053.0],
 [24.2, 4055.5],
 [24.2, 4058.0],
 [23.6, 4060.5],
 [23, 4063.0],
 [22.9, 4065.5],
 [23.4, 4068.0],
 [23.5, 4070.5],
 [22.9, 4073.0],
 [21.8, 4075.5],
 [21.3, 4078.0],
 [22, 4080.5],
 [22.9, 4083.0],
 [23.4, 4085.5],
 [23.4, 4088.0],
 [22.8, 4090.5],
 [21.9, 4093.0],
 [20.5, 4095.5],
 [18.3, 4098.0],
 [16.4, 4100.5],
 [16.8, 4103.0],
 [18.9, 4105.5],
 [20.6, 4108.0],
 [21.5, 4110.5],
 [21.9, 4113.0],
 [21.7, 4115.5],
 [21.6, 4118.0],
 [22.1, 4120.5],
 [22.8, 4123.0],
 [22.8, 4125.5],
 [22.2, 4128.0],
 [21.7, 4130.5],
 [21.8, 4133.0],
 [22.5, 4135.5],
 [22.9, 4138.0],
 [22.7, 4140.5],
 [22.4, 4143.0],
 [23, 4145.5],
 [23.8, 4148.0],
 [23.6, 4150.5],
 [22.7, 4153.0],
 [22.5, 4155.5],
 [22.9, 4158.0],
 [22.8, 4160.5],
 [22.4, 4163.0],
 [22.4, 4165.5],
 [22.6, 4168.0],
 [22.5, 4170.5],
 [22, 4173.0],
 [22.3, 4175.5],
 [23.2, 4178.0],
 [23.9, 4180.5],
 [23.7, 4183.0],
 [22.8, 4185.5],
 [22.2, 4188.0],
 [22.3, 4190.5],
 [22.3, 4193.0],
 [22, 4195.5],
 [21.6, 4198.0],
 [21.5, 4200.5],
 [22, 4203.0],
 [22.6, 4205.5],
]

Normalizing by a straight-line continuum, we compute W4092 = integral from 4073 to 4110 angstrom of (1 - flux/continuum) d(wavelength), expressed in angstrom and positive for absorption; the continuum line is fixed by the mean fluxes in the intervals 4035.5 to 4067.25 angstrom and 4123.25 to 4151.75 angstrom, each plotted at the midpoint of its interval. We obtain 2.7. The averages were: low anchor 22.4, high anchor 22.7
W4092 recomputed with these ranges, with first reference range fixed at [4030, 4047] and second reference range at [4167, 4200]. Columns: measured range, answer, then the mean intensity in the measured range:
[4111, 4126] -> 0.1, 22.1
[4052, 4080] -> -1.3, 23.1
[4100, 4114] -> 1.7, 19.5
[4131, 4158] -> -0.5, 22.8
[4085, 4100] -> 0.5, 21.4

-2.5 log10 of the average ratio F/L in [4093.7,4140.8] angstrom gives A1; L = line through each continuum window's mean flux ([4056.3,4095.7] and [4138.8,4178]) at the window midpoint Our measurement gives 0.09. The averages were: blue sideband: 22.8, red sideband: 22.7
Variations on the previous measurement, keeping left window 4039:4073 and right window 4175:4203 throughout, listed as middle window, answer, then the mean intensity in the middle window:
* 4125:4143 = 0.01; 22.4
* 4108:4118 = 0.05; 21.6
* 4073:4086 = 0.01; 22.3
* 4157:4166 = -0.01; 22.6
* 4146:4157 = -0.03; 23.1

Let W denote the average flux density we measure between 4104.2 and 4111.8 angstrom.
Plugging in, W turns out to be 20.3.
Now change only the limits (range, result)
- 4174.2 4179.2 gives 22.7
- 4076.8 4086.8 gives 22.4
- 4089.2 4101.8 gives 20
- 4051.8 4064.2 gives 23.7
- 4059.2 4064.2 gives 23.3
